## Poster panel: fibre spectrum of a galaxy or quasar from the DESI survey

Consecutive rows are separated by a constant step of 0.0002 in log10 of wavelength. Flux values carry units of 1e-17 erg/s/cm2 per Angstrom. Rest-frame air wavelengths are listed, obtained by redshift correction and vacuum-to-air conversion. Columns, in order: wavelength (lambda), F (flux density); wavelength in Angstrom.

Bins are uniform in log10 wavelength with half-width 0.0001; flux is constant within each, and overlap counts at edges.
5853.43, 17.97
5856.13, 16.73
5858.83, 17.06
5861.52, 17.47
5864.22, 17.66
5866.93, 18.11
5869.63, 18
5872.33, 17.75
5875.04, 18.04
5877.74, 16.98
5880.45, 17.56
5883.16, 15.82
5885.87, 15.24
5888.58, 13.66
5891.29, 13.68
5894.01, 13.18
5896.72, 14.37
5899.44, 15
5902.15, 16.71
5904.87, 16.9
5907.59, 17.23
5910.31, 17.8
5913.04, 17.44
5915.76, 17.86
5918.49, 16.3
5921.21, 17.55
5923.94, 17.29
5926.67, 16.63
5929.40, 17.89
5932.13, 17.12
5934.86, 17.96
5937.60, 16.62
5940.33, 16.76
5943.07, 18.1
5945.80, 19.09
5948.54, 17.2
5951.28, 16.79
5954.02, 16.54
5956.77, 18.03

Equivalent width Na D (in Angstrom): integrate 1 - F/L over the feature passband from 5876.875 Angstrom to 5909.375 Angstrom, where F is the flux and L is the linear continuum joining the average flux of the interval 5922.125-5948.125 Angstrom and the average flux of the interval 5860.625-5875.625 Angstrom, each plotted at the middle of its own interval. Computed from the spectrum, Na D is 4.0 Angstrom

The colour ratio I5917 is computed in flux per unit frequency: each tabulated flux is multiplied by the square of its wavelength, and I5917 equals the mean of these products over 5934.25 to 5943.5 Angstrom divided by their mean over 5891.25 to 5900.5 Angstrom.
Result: 1.24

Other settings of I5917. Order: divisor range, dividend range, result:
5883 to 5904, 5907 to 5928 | 1.18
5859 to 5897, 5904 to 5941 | 1.07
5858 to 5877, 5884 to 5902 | 0.82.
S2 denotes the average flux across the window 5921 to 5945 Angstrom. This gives 17.4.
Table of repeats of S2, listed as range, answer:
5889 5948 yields 16.7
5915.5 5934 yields 17.2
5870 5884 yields 17.3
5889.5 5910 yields 15.4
